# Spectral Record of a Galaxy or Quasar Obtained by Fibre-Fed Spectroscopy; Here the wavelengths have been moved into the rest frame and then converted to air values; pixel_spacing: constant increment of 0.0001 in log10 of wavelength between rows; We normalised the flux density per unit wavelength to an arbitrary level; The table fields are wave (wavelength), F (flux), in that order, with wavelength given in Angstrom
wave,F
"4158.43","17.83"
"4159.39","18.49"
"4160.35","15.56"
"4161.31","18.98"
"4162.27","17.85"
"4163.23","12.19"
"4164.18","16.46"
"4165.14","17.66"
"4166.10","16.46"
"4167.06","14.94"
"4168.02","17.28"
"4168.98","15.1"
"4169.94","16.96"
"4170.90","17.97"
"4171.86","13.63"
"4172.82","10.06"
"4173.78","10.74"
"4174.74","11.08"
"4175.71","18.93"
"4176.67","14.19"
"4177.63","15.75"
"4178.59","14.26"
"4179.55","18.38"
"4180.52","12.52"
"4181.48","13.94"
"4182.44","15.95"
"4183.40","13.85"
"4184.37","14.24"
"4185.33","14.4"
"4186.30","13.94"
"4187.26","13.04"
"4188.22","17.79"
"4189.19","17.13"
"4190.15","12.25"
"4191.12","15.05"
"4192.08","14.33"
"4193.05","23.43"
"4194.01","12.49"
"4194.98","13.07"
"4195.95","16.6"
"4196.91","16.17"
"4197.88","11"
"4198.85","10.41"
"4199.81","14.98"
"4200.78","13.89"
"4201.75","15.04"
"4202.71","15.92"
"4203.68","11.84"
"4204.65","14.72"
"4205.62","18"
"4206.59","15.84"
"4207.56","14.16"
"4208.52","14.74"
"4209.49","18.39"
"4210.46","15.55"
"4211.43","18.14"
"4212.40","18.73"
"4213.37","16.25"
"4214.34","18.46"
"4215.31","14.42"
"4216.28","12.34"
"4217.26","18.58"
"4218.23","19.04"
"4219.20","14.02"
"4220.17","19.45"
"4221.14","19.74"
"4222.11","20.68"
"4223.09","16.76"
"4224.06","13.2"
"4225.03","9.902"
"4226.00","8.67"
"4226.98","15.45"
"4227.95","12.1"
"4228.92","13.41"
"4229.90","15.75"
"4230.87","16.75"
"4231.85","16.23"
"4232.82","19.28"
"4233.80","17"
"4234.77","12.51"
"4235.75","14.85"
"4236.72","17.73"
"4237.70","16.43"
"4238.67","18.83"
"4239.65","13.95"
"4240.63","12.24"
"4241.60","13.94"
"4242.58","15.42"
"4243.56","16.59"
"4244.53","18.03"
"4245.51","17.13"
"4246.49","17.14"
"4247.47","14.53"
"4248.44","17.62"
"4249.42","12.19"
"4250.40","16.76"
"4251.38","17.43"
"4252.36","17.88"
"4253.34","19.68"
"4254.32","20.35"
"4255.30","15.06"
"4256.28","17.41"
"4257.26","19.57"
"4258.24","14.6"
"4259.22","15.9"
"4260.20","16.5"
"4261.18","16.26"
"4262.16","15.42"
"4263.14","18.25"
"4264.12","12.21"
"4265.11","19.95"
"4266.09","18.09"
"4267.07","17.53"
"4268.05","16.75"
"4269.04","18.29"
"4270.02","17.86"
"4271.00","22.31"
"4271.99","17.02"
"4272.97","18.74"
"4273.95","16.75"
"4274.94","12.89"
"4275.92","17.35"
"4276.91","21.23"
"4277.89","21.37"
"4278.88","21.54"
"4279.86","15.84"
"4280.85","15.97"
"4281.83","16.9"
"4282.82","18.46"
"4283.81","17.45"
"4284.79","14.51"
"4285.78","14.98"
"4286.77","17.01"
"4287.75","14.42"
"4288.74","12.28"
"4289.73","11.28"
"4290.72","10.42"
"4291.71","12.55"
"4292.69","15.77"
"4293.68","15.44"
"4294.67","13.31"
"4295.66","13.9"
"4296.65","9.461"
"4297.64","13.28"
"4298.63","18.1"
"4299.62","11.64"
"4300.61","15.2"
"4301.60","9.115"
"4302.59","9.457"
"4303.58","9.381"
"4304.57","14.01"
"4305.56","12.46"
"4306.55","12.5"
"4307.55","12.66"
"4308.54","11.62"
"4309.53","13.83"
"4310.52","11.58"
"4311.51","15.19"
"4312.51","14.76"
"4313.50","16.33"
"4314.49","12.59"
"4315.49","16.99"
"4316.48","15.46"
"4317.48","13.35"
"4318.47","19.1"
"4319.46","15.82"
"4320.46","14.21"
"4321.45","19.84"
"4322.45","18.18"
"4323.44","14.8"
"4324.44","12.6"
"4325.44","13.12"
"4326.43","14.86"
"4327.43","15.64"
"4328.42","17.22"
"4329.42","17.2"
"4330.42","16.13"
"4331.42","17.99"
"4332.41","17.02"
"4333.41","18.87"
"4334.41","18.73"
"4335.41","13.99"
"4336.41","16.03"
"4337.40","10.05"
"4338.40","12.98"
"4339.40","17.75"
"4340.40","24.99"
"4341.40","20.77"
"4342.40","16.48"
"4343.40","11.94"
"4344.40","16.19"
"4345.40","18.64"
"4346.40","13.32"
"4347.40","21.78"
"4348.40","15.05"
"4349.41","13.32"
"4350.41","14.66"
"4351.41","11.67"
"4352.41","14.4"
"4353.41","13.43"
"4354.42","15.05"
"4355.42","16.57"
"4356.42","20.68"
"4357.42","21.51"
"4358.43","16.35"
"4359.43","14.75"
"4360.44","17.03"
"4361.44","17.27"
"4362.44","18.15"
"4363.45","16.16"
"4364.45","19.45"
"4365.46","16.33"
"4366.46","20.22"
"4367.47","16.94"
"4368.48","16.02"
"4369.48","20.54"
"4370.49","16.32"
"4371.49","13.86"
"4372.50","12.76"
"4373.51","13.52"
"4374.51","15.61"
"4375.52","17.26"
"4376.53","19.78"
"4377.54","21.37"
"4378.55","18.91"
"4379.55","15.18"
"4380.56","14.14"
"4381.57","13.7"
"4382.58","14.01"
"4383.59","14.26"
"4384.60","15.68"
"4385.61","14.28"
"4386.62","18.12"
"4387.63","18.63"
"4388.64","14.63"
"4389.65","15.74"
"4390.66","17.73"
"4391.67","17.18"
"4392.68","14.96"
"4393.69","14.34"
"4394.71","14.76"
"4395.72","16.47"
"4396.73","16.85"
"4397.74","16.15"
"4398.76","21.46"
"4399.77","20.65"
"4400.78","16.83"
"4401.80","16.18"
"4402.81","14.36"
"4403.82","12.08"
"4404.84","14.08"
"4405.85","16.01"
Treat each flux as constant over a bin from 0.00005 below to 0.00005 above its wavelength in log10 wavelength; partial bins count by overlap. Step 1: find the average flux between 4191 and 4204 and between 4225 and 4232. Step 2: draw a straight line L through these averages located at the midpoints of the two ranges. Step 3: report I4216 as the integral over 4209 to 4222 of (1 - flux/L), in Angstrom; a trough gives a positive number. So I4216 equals -3.0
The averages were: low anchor 14.6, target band 17.3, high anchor 13.6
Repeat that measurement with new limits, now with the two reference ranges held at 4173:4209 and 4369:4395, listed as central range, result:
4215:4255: -2.6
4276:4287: -1.7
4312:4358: -1.2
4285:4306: 3.2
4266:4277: -1.8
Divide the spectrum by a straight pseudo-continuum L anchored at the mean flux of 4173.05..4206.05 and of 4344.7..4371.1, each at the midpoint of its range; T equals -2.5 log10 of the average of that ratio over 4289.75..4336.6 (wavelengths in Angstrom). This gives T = 0.12 mag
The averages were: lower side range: 14.6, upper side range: 16.7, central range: 14.5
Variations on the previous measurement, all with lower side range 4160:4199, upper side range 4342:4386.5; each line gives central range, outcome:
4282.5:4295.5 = 0.10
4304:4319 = 0.13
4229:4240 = -0.05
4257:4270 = -0.08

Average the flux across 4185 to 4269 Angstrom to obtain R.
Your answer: 15.9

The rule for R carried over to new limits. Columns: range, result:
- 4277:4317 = 14.3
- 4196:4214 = 15.3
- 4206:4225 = 16.6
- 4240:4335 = 15.7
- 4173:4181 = 14.3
